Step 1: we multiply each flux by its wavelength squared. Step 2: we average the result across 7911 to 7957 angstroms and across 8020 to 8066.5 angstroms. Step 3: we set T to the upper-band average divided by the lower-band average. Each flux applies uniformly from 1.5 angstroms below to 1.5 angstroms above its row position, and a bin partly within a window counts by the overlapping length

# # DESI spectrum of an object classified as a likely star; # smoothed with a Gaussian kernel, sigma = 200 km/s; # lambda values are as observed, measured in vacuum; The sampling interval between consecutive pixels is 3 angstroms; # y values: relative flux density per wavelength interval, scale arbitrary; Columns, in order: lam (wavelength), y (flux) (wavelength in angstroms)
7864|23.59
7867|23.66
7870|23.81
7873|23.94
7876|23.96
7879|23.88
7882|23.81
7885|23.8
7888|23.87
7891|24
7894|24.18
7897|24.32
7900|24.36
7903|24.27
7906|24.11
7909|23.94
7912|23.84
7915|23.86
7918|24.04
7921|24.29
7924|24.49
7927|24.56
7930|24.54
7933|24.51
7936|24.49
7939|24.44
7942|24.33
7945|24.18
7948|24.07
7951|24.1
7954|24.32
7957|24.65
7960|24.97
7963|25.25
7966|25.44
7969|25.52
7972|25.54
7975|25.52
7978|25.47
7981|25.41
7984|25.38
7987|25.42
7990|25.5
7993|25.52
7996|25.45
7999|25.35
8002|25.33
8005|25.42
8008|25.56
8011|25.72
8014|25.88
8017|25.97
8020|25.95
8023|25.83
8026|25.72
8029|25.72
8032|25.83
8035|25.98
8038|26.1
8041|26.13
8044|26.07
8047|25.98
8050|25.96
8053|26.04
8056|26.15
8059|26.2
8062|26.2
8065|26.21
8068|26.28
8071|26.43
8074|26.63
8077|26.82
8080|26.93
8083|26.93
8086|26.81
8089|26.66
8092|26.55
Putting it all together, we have 1.10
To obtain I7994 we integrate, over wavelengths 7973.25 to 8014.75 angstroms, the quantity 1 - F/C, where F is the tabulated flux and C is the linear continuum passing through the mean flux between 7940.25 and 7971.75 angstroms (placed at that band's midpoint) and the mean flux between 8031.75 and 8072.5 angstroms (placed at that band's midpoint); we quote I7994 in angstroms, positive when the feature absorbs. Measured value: -0.36 angstroms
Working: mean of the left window 24.7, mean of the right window 26.1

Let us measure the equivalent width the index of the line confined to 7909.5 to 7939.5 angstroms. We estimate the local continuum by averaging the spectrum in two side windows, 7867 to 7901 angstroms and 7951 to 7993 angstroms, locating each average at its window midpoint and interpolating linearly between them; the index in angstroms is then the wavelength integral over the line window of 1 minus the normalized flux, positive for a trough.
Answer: 0.3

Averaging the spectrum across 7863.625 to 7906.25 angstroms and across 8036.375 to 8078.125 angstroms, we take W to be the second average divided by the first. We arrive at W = 1.09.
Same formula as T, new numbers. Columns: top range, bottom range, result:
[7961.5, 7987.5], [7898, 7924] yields 1.07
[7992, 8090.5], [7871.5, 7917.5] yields 1.13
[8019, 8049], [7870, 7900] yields 1.12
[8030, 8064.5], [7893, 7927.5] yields 1.12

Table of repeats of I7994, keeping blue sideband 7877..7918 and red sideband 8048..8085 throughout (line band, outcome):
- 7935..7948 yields 0.17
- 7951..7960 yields 0.12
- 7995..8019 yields -0.03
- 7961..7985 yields -0.34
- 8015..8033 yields -0.03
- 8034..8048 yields -0.01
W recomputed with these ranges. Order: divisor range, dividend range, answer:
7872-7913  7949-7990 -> 1.05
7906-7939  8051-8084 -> 1.09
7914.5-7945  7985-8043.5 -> 1.06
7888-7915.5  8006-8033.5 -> 1.07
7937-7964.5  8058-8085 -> 1.08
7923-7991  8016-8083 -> 1.05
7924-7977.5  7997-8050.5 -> 1.04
